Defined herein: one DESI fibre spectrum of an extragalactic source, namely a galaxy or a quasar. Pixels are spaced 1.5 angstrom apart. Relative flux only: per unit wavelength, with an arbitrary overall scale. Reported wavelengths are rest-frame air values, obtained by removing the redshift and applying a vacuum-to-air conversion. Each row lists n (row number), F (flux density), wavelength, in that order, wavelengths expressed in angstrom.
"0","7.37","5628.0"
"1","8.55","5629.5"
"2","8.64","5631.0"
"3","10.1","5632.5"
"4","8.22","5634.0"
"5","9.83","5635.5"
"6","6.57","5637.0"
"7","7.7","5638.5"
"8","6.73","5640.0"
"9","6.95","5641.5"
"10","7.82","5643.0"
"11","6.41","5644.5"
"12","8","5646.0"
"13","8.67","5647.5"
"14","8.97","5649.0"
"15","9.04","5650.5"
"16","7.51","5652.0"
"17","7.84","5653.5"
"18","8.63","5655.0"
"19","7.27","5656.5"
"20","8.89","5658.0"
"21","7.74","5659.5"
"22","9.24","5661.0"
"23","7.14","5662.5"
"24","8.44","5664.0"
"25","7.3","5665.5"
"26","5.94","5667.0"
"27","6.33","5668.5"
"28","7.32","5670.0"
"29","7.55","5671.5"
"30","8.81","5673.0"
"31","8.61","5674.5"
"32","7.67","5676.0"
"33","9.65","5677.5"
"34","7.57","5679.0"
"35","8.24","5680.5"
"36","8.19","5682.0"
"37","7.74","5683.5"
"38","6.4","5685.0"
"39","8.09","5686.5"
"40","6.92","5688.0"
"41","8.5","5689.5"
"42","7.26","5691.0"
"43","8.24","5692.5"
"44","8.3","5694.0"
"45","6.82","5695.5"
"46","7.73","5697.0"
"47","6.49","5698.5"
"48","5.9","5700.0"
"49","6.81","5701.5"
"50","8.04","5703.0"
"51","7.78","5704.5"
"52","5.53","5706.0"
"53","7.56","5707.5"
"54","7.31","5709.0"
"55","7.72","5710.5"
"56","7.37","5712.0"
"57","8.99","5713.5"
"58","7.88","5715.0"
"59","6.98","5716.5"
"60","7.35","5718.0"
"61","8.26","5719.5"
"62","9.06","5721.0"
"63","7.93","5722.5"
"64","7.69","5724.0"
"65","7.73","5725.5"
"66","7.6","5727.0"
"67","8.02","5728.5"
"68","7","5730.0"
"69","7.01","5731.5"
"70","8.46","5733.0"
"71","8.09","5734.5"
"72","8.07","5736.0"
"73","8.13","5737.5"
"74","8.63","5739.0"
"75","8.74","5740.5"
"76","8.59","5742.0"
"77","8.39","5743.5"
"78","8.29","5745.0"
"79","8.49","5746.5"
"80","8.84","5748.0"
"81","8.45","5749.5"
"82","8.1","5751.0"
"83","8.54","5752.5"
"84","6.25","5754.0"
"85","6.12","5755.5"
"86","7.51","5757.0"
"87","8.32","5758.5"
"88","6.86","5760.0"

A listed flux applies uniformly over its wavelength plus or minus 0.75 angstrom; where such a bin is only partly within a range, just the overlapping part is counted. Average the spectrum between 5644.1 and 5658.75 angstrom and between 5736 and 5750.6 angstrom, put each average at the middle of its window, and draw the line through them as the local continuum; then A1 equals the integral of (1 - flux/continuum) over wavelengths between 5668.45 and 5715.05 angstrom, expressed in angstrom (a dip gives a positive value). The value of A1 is 3.8 angstrom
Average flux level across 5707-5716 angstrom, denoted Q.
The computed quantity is 7.79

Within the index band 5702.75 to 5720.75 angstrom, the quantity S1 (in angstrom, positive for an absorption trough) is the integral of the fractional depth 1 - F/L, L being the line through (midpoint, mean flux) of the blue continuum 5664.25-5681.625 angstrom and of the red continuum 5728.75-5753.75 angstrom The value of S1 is 0.9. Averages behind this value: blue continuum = 7.76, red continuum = 8.19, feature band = 7.59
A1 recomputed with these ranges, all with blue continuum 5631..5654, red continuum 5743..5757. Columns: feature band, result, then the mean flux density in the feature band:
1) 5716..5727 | 0.12 angstrom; 7.86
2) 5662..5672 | 1.10 angstrom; 7.14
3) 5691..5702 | 1.08 angstrom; 7.2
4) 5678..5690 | 0.40 angstrom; 7.73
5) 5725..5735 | 0.31 angstrom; 7.69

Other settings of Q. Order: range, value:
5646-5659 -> 8.32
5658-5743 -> 7.73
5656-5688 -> 7.8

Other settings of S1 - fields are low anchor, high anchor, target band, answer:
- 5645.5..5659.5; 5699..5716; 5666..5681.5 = 0.3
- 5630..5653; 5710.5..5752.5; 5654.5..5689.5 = 1.1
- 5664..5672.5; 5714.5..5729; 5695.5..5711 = 1.1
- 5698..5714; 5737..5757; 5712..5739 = -1.0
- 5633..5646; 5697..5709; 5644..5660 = -1.4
